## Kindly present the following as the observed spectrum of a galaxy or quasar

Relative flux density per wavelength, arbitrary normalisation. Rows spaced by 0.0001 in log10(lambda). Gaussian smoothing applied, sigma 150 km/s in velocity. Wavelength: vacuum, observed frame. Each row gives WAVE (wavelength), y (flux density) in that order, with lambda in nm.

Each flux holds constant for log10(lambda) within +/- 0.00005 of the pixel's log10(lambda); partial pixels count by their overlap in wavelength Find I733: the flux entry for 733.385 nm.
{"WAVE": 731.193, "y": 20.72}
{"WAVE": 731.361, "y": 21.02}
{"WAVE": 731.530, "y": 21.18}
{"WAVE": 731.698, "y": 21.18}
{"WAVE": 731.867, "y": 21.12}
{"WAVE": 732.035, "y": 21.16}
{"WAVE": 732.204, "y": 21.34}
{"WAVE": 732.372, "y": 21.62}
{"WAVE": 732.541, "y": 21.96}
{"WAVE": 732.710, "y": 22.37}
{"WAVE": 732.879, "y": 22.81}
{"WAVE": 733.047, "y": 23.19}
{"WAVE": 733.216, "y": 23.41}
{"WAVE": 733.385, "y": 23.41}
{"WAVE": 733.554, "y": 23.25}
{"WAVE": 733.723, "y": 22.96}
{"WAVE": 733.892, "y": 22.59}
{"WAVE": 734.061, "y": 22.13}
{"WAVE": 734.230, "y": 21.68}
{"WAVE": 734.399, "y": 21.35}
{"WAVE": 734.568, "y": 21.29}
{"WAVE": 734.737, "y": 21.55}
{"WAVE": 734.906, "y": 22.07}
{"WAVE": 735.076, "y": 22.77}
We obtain 23.41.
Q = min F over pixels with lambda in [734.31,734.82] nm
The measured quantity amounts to 21.29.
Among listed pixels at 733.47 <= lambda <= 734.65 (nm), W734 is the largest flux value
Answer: 23.25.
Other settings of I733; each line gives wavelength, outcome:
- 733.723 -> 22.96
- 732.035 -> 21.16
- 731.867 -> 21.12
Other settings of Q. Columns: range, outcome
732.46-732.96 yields 21.96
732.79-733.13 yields 22.81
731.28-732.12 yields 21.02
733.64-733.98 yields 22.59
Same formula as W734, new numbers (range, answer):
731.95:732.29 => 21.34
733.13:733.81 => 23.41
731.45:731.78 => 21.18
